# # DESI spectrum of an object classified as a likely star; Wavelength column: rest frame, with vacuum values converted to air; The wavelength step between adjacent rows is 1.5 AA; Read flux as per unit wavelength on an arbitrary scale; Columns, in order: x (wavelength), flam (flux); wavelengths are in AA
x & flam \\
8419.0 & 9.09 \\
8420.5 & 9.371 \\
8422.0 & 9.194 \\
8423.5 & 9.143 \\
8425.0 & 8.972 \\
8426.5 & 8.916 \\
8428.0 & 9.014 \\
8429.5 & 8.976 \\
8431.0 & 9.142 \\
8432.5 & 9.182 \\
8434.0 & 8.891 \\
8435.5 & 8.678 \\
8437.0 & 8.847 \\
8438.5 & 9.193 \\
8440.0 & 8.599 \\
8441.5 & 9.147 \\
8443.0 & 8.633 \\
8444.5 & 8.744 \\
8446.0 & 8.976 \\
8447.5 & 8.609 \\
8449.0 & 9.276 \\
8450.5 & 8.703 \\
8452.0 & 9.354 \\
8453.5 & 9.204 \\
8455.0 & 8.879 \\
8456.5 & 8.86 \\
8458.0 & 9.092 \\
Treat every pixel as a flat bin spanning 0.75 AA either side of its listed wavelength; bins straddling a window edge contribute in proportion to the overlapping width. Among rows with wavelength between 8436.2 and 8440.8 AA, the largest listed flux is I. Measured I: 9.193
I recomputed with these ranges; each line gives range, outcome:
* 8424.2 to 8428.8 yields 9.014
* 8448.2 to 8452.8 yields 9.354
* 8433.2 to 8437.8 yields 8.891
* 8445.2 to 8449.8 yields 9.276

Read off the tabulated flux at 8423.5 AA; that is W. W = 9.143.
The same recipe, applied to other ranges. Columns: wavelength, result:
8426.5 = 8.916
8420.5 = 9.371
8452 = 9.354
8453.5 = 9.204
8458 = 9.092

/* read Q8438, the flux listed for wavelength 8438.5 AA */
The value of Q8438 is 9.193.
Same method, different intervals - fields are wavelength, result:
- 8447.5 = 8.609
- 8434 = 8.891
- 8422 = 9.194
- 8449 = 9.276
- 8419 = 9.09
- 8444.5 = 8.744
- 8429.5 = 8.976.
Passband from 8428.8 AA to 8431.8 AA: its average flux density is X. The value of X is 9.06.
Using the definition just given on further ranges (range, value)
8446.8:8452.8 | 8.99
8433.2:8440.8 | 8.85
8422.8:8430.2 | 9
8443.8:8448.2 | 8.78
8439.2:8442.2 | 8.87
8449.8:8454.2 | 9.09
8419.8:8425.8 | 9.17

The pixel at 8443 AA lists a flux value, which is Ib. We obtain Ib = 8.633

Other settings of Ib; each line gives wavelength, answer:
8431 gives 9.142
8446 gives 8.976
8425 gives 8.972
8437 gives 8.847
